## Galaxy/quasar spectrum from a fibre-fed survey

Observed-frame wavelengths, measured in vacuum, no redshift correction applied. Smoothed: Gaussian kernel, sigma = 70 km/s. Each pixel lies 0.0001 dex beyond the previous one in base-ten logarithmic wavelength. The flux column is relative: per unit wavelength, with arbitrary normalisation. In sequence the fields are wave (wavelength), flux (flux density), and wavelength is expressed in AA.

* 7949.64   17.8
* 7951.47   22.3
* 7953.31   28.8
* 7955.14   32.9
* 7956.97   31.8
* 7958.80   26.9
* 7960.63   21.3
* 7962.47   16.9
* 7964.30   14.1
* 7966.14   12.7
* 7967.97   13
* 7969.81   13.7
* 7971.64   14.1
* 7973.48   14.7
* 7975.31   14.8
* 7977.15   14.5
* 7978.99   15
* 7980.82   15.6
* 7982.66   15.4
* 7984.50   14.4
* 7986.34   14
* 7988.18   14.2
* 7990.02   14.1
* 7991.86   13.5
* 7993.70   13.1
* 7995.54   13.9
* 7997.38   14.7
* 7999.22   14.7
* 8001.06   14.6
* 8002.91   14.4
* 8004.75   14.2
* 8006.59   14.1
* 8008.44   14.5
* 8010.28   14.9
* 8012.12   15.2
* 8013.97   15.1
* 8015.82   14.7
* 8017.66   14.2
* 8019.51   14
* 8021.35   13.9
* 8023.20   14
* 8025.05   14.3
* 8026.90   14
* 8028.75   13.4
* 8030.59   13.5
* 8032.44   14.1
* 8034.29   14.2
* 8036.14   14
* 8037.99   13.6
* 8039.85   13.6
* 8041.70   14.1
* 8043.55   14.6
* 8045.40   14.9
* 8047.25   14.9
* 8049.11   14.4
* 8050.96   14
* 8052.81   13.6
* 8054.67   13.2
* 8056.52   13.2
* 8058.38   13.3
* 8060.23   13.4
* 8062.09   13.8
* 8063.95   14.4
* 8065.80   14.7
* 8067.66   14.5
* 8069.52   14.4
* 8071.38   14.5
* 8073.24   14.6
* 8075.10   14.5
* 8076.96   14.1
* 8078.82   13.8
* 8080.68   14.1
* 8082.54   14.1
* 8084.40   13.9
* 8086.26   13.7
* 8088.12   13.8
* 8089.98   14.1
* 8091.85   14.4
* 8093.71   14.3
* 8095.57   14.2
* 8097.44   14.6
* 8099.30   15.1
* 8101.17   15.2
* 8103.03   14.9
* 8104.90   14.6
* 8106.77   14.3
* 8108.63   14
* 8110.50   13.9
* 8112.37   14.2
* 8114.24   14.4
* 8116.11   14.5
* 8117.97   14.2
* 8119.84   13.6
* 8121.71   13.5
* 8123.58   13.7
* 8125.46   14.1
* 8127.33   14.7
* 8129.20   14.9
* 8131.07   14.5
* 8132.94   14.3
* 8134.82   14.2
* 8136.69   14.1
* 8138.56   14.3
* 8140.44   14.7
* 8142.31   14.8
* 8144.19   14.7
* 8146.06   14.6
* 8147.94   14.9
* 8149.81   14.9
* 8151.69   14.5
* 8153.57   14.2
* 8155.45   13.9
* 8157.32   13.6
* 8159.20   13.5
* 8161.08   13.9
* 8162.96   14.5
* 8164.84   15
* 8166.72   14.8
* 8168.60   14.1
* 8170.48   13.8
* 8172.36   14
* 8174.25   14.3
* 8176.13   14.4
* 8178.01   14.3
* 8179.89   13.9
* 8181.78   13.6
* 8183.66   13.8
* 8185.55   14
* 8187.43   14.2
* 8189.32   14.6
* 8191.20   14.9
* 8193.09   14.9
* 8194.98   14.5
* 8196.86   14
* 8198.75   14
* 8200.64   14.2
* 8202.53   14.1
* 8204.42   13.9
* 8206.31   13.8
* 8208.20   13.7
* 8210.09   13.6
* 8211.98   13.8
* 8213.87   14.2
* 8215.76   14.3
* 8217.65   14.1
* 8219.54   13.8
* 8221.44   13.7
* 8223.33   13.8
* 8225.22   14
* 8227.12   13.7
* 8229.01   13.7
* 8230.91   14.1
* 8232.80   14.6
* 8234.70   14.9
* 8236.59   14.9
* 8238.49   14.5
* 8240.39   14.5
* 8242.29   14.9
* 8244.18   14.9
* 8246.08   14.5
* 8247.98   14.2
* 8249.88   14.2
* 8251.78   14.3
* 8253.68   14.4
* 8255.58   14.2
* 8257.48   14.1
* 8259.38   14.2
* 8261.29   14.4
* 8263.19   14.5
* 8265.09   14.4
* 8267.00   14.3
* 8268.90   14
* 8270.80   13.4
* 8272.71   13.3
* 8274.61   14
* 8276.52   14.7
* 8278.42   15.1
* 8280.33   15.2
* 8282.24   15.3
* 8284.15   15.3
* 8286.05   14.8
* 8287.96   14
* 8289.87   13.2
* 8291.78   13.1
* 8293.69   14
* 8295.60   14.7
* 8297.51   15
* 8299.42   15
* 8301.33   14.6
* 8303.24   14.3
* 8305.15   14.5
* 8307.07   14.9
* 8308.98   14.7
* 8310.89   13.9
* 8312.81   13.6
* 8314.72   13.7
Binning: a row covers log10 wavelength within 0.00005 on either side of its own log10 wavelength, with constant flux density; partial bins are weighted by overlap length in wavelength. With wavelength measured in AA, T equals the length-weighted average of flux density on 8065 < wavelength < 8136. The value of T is 14.3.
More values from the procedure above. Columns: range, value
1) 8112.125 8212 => 14.2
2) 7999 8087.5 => 14.2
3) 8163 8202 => 14.3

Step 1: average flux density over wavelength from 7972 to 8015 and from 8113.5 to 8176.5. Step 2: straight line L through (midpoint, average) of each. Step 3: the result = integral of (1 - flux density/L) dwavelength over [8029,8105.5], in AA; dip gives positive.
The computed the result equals 1.3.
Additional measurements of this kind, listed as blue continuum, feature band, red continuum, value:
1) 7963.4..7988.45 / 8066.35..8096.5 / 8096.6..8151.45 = 0.4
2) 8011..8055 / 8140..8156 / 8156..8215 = -0.5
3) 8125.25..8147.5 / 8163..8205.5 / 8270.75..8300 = 0.7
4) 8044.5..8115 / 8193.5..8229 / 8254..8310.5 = 0.9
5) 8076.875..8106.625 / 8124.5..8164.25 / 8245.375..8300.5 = -0.2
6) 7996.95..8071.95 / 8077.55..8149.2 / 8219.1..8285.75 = -0.4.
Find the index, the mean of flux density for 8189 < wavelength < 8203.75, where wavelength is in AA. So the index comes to 14.4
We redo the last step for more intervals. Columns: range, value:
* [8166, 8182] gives 14.1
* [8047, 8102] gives 14.1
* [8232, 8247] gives 14.7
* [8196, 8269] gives 14.2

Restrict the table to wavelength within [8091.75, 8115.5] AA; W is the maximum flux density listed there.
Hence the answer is 15.2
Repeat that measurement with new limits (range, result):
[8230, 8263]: 14.9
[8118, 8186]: 15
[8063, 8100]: 15.1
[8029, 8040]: 14.2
